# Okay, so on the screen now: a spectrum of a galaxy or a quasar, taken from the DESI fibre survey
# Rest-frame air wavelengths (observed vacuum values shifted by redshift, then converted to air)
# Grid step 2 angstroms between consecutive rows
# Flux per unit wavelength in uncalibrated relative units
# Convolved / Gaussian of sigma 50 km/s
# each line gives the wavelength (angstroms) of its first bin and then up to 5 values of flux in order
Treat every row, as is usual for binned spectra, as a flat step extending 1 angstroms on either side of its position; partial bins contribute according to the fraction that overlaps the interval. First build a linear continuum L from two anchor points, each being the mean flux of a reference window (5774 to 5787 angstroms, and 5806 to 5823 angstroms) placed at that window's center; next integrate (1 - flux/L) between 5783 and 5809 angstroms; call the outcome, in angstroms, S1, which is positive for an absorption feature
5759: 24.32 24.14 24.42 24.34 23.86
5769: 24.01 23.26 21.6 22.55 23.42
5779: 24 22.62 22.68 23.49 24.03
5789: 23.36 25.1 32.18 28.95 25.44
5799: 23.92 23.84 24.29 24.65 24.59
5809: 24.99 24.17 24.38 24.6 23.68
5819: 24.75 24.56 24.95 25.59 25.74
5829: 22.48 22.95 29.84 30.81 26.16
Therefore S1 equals -1.6 angstroms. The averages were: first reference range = 23.2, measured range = 25.2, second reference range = 24.5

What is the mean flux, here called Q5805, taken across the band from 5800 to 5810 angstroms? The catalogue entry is 24.5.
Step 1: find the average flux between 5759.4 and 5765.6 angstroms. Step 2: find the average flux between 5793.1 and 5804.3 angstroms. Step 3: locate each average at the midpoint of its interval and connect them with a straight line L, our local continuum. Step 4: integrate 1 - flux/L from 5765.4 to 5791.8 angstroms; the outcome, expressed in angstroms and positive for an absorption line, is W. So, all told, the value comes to 1.7 angstroms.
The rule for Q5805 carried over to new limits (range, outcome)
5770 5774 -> 22.4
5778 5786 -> 23.2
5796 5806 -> 24.4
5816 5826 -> 24.7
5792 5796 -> 30.6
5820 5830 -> 24.7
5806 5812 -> 24.6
